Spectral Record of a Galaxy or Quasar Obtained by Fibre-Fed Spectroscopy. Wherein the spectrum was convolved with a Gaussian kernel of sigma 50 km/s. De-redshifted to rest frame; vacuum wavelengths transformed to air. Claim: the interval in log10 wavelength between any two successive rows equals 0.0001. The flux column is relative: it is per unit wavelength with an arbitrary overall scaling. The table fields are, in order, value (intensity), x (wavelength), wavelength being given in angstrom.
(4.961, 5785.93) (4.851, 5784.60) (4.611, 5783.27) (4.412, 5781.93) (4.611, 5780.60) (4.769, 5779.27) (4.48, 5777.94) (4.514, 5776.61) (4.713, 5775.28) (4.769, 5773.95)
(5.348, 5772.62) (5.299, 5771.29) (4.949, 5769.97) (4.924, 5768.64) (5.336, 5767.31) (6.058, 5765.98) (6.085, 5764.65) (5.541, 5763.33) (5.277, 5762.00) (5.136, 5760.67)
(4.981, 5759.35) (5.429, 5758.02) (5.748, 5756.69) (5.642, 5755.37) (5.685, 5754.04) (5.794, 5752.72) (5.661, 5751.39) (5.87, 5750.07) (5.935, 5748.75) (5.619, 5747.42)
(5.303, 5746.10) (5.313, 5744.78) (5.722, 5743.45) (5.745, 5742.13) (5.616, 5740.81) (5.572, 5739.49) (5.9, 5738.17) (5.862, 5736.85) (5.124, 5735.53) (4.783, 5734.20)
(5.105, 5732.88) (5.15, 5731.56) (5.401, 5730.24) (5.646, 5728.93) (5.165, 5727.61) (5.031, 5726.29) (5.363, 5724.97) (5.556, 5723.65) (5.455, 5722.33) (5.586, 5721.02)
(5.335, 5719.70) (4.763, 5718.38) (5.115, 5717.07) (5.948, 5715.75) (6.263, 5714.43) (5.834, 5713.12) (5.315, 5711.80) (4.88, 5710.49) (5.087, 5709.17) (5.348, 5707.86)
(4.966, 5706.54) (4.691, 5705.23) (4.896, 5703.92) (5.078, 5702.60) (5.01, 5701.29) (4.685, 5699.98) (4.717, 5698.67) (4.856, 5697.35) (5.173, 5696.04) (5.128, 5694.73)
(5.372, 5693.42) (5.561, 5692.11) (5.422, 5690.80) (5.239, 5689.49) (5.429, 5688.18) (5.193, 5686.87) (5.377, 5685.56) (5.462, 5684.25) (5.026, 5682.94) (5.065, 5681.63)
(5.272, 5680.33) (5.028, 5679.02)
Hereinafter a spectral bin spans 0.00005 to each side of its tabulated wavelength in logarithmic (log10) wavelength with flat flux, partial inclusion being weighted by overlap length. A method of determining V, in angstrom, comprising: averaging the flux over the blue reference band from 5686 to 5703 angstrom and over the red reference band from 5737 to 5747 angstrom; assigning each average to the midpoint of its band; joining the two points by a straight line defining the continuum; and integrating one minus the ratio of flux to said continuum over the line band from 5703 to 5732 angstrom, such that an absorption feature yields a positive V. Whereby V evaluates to 0.36 angstrom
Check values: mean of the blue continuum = 5.15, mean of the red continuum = 5.61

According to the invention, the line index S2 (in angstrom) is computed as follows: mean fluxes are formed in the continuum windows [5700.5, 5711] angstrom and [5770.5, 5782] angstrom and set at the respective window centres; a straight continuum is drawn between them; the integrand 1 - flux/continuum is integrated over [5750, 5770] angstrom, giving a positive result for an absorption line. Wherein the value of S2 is -2.8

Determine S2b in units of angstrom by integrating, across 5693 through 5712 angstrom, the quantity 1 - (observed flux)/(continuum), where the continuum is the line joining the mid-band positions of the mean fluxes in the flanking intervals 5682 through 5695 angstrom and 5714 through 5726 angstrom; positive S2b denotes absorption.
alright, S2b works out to 1.34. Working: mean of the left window 5.32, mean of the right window 5.46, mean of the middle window 5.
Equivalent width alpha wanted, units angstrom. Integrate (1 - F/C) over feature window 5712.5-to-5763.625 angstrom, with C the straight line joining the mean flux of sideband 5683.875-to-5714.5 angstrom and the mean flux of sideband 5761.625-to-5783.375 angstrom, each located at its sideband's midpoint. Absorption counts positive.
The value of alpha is -3.7 angstrom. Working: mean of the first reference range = 5.19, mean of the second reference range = 5.05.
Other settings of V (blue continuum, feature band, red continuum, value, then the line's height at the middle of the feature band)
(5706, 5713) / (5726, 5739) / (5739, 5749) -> 0.3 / 5.45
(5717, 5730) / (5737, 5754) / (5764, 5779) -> -1.5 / 5.23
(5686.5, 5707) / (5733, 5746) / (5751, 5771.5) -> -0.4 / 5.34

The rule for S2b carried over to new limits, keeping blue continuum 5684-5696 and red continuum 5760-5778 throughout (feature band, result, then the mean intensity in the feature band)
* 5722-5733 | -0.1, 5.33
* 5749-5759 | -0.9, 5.68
